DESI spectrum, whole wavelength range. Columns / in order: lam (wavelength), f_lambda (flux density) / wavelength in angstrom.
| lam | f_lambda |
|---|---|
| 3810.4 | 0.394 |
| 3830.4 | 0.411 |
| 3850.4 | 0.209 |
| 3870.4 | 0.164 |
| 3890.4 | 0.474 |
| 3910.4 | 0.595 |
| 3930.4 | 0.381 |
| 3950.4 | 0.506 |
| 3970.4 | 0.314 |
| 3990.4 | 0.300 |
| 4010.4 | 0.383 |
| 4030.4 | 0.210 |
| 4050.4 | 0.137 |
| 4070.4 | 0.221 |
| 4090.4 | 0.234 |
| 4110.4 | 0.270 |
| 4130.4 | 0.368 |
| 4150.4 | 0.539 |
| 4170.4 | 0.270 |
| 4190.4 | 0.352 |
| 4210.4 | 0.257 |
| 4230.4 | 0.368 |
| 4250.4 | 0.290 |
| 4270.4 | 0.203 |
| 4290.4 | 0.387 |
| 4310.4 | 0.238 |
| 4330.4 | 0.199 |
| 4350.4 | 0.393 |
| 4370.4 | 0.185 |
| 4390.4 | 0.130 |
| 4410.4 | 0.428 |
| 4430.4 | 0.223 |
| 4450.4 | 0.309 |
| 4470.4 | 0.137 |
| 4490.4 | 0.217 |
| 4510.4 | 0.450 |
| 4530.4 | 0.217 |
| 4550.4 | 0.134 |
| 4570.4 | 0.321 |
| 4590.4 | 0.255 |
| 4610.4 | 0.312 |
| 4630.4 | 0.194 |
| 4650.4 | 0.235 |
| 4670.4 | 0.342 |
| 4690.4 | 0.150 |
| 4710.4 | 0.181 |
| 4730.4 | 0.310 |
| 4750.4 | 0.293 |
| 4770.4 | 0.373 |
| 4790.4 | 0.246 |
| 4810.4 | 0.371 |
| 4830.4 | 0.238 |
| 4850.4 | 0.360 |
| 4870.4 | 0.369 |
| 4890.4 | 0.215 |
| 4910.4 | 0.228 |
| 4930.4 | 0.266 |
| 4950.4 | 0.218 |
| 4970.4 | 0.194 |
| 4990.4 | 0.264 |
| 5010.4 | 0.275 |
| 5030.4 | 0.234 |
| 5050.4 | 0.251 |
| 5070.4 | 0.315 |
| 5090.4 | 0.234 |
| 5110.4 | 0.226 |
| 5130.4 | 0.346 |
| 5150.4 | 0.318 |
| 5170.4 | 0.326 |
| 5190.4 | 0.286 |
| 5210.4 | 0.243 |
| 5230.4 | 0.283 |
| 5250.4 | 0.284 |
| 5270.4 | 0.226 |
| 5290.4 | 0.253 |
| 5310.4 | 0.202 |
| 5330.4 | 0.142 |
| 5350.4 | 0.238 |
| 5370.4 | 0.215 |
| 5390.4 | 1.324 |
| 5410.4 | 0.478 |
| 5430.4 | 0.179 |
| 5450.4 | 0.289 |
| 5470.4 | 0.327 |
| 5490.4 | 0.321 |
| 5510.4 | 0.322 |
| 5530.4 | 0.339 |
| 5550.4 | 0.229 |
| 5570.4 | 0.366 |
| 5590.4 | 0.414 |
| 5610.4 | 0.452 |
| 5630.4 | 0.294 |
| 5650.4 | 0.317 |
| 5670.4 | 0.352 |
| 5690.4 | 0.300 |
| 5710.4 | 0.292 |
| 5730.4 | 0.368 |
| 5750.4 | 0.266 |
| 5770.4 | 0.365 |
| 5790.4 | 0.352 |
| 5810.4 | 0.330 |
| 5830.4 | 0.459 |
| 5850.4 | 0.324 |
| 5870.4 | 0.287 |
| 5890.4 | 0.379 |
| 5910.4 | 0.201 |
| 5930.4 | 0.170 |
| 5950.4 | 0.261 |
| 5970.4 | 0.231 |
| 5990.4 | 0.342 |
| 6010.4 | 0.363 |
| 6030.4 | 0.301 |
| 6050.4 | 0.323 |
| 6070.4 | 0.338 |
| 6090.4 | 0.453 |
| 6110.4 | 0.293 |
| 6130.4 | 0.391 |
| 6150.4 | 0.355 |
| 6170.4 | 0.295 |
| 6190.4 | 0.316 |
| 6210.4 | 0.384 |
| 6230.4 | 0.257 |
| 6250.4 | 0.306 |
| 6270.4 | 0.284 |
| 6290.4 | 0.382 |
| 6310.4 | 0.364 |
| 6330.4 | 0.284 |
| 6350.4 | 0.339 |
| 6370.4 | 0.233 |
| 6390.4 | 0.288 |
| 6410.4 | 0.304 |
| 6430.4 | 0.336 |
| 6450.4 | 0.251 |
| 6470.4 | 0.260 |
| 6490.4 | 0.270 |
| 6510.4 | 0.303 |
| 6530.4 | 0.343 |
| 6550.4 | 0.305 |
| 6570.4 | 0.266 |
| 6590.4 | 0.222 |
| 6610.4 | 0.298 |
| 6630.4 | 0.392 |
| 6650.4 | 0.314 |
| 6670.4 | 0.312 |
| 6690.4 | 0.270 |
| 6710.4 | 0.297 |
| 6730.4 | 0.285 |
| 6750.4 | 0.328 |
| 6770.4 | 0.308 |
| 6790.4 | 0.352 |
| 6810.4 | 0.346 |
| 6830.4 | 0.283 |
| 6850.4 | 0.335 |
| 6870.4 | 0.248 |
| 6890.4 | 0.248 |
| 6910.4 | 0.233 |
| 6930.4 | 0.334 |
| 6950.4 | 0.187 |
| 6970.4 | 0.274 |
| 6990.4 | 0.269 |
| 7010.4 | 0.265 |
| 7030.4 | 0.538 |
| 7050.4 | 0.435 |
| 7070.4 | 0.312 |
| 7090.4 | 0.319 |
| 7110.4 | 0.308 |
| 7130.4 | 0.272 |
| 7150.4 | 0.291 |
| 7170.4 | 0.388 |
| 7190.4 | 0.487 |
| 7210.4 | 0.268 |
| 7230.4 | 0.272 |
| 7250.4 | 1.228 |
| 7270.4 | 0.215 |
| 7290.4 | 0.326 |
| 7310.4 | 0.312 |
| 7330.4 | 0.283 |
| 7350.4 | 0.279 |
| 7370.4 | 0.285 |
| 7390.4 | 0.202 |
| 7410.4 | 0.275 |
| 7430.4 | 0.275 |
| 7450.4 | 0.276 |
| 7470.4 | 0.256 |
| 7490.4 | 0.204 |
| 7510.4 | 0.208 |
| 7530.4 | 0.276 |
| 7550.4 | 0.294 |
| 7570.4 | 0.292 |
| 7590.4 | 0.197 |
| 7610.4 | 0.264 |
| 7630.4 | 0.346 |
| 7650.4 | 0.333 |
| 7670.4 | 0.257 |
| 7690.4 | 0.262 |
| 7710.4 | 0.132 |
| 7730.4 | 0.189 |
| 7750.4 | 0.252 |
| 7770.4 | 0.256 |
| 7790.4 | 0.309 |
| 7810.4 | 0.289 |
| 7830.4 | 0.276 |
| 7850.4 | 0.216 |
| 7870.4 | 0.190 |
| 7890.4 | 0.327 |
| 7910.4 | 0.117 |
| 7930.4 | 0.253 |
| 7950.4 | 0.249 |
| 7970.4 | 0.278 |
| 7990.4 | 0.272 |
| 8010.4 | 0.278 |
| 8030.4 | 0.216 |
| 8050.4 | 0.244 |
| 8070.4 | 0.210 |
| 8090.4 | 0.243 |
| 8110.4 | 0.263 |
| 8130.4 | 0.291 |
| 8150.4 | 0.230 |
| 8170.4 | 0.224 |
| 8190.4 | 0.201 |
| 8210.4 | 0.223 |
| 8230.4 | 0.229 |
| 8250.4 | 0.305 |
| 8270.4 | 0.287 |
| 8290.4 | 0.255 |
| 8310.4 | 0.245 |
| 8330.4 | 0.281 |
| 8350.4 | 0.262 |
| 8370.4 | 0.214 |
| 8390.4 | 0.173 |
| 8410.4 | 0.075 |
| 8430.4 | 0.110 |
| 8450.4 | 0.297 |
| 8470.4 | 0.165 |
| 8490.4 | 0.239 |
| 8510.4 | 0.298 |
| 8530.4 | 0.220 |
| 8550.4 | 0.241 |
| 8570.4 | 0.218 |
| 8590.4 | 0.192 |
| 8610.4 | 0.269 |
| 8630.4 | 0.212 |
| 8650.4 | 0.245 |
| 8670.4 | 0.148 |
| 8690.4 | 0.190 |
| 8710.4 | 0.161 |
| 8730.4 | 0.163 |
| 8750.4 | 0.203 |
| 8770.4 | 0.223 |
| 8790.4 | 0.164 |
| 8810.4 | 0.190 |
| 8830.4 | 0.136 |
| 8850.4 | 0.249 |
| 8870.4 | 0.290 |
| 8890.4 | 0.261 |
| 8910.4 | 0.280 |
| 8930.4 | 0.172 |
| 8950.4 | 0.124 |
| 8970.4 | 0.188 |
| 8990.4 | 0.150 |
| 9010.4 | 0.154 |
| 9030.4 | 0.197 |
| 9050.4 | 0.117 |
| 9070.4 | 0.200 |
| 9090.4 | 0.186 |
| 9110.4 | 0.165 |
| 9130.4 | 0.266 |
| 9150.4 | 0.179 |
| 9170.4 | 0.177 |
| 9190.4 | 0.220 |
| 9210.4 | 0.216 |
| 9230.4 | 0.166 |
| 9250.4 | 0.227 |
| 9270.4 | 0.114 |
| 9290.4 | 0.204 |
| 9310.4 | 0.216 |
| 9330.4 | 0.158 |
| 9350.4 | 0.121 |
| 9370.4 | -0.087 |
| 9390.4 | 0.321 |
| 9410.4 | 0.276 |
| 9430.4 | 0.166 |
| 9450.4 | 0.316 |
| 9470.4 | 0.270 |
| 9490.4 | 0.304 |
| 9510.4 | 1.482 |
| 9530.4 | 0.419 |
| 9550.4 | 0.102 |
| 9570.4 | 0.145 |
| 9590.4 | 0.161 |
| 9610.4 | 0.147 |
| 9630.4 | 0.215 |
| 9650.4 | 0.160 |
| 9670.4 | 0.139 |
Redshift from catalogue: 0.448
